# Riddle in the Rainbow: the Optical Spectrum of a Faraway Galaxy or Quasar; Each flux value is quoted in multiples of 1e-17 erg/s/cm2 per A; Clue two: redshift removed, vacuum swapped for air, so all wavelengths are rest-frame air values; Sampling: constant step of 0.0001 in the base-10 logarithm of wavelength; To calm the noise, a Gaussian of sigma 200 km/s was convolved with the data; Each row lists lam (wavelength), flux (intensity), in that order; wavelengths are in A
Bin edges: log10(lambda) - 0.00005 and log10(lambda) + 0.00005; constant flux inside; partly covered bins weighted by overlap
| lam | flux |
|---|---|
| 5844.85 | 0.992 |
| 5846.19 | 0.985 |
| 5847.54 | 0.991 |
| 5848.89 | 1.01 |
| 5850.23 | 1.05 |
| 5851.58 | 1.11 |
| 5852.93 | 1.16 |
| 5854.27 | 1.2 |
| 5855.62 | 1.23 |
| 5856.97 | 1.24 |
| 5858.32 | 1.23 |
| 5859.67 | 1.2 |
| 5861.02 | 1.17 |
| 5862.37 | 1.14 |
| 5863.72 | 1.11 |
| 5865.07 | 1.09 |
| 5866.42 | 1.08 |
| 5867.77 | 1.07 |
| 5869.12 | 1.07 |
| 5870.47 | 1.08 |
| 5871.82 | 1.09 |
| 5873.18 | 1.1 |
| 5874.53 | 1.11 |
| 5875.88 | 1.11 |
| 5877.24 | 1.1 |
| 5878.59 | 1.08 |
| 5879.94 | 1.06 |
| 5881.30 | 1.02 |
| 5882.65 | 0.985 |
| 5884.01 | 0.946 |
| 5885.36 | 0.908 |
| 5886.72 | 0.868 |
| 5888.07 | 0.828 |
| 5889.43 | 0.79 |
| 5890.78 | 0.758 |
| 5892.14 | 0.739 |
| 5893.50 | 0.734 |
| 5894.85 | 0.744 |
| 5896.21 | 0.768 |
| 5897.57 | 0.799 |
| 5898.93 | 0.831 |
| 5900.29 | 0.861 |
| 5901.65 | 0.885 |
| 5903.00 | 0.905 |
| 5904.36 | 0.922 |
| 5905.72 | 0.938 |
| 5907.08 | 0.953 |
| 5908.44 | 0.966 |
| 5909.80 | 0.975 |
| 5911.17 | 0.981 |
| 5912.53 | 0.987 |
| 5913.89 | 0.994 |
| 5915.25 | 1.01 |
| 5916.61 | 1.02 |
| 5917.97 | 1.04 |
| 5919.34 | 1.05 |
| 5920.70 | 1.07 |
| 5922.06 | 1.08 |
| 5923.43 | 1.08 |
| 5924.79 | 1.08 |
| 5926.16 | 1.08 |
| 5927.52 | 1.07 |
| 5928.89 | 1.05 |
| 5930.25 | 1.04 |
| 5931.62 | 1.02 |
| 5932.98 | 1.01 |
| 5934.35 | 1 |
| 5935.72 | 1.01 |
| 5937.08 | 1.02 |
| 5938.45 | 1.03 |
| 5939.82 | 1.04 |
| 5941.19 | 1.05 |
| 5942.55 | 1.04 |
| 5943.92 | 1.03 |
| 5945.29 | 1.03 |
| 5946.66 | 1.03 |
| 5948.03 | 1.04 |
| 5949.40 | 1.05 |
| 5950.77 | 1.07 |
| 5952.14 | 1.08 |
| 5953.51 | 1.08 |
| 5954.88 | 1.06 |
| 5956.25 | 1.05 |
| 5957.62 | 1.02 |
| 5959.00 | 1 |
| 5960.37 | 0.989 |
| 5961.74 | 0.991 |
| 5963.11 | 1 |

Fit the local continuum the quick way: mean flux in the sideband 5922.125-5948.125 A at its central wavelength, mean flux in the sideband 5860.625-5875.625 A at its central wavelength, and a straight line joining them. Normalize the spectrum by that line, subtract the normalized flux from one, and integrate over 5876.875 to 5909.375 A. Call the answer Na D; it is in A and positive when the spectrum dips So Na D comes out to 5.7 A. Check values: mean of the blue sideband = 1.1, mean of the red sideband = 1.04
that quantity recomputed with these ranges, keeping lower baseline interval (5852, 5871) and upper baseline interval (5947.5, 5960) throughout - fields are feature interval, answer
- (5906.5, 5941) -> 1.7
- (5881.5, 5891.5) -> 2.2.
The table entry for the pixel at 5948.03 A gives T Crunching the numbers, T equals 1.04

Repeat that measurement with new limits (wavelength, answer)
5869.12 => 1.07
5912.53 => 0.987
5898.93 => 0.831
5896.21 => 0.768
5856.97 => 1.24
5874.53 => 1.11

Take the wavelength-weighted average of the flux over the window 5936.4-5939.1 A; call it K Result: 1.03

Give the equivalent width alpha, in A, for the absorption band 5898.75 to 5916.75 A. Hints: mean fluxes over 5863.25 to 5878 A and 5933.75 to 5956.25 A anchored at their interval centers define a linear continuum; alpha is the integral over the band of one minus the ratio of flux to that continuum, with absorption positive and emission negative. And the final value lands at 2.0 A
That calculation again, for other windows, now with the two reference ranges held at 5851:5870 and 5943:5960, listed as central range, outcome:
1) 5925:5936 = 0.31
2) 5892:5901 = 2.62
